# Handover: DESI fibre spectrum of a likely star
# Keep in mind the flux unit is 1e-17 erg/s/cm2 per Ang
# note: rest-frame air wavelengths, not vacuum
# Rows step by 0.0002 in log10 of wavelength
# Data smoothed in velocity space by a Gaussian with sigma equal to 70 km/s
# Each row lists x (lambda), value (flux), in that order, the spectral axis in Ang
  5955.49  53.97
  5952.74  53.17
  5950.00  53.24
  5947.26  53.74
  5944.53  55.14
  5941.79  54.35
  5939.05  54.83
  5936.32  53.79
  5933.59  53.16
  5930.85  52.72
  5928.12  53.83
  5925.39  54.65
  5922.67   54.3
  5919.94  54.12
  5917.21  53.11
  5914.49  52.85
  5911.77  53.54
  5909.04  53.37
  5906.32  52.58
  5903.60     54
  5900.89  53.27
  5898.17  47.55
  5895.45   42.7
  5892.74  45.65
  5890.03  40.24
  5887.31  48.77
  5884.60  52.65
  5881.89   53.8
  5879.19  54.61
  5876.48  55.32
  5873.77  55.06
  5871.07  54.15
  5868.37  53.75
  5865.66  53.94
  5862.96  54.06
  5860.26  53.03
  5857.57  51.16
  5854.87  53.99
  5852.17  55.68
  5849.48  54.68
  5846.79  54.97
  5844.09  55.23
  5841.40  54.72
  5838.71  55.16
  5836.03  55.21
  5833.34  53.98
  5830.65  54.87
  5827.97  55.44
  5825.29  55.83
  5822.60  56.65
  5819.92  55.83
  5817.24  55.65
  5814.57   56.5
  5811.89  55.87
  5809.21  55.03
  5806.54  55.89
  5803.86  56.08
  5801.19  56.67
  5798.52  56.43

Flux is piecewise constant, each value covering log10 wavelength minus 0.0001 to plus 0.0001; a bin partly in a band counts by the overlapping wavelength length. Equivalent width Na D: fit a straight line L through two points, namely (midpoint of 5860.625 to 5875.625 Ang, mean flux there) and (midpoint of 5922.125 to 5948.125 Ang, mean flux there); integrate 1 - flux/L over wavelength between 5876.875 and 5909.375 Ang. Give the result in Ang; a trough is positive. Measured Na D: 2.48 Ang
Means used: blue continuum 54.1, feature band 50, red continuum 54.1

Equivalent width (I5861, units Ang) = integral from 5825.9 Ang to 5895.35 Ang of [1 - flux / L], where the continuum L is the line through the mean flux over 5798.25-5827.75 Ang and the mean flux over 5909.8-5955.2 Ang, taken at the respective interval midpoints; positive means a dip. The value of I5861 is 2.63 Ang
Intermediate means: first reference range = 56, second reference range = 53.8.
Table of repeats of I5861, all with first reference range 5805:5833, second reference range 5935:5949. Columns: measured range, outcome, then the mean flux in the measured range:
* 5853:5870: 0.56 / 53.4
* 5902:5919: 0.45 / 53.3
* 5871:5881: 0.05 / 54.8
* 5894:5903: 1.07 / 48.4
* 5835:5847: 0.08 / 55.1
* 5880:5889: 0.57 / 51.5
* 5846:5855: 0.07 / 55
